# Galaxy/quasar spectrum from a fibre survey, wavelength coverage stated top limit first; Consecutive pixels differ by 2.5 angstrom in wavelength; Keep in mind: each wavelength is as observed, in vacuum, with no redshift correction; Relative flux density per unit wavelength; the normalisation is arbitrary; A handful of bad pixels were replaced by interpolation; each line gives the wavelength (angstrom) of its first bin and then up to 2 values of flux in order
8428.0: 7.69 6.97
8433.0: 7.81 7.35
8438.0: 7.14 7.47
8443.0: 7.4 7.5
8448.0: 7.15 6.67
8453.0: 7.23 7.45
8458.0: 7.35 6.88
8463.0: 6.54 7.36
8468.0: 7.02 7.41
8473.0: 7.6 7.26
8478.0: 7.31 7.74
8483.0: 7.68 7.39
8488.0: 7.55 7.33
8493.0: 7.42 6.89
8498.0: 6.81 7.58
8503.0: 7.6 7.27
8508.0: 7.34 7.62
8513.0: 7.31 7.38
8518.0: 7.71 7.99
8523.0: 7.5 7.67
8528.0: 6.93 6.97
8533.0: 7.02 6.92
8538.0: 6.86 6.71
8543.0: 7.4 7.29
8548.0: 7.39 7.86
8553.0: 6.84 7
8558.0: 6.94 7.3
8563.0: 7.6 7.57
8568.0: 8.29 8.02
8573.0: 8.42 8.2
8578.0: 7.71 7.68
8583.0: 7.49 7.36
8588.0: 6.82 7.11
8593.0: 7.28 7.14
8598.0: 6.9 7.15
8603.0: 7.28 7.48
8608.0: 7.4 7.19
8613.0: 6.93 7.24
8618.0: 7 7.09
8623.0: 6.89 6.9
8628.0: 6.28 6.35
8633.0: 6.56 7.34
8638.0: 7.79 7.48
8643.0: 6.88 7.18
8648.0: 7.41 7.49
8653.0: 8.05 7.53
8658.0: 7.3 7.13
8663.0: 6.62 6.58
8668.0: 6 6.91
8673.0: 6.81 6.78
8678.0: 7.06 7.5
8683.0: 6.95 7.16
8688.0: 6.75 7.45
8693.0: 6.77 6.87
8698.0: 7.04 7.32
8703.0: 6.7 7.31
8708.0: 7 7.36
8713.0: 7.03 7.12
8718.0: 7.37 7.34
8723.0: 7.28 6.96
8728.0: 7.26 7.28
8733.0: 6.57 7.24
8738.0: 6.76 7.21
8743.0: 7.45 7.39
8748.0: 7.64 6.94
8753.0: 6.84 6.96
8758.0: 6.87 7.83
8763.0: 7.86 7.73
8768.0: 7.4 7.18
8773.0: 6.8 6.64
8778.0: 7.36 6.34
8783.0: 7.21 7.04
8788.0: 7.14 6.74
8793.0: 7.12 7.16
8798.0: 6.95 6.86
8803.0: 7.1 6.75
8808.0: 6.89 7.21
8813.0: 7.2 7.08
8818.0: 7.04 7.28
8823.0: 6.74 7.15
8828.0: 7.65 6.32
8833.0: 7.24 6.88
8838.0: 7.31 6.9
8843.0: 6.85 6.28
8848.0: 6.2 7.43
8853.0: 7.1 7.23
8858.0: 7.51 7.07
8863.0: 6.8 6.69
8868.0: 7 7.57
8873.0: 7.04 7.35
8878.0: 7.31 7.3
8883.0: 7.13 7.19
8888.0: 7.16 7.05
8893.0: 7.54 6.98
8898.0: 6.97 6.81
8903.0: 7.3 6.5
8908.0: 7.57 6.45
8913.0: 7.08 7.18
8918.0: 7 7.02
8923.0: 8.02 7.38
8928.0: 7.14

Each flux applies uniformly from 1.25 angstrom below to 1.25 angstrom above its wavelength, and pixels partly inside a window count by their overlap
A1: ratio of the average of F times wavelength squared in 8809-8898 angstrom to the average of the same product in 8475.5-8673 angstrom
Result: 1.0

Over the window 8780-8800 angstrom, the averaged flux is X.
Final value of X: 6.98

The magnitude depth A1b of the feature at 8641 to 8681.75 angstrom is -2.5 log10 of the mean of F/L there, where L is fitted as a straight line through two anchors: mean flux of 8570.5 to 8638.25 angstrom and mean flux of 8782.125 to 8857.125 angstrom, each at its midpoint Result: 0.01 mag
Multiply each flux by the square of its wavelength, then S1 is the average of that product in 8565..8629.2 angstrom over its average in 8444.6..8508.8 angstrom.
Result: 1.04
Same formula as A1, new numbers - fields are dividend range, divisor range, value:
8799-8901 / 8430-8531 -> 1.05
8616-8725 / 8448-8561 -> 1.01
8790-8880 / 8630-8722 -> 1.03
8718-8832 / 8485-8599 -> 1.02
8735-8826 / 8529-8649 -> 1.03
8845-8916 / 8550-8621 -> 1.02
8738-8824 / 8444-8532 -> 1.04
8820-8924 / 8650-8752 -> 1.04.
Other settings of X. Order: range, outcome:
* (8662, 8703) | 6.91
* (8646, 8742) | 7.09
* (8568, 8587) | 7.86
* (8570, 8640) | 7.24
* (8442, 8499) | 7.26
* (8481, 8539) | 7.34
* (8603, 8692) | 7.07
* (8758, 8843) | 7.09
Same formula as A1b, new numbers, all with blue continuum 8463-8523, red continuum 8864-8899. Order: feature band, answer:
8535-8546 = 0.05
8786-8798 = 0.03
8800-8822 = 0.02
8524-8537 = 0.04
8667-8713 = 0.04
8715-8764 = 0.01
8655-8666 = 0.04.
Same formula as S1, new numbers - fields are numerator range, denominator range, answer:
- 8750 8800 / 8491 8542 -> 1.04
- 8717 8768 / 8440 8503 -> 1.06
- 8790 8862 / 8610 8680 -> 1.04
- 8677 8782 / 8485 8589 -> 1.01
